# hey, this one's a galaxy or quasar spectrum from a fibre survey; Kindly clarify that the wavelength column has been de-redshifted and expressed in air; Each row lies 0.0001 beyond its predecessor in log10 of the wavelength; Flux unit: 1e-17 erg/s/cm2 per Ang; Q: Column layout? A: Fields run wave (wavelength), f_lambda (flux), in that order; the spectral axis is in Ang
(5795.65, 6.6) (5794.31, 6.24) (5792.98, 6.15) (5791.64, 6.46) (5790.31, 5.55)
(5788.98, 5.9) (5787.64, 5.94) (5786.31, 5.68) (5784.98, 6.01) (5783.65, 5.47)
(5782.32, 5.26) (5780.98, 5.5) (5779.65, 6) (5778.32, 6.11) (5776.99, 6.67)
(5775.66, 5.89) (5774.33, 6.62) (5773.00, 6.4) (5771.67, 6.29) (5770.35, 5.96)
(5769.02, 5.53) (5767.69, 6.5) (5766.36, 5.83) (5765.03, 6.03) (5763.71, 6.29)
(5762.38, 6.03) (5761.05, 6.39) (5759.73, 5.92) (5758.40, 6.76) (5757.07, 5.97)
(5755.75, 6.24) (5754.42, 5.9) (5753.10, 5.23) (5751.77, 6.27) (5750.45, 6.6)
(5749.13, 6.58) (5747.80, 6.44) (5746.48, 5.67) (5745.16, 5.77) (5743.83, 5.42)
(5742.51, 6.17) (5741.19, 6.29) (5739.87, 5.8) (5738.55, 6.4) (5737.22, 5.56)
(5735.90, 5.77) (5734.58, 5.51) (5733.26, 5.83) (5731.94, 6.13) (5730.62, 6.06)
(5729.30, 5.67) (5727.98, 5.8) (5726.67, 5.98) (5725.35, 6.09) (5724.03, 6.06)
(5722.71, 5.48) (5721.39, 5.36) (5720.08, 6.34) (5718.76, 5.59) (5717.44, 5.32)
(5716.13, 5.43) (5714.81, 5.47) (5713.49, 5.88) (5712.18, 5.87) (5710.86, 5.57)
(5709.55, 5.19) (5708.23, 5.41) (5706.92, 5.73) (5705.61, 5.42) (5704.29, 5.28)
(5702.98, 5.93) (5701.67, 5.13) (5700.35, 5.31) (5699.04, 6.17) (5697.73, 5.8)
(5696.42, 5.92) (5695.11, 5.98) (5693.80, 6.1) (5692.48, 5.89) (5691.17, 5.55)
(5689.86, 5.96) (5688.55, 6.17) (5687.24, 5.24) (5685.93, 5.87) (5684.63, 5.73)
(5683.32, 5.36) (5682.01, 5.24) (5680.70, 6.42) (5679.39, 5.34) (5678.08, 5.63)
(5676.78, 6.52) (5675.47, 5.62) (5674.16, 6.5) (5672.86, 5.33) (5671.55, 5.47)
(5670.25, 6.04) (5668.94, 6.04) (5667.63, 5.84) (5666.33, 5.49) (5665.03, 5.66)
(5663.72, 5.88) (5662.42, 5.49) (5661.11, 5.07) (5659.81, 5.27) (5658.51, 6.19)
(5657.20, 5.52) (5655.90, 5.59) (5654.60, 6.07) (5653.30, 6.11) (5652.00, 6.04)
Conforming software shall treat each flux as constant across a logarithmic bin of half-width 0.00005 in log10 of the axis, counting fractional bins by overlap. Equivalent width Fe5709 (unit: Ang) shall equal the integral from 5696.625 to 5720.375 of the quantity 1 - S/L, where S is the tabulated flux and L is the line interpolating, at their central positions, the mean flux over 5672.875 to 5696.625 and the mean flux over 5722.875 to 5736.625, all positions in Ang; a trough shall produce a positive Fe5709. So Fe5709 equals 1.0 Ang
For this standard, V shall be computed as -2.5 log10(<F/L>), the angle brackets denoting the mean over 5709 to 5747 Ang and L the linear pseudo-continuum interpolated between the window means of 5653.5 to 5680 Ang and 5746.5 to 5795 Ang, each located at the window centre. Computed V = 0.03 mag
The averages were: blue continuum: 5.74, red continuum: 6.07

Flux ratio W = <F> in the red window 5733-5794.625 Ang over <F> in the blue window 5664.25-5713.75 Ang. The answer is 1.1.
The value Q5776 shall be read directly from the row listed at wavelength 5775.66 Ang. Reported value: 5.89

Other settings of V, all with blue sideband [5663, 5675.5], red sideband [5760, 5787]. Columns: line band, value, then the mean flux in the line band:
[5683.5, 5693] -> 0.02 mag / 5.76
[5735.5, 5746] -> 0.01 mag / 5.89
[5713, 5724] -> 0.05 mag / 5.63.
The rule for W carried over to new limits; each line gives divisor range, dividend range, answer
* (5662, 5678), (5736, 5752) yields 1.04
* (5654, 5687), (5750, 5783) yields 1.06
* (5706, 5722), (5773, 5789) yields 1.06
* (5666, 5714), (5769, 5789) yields 1.04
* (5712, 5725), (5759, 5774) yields 1.08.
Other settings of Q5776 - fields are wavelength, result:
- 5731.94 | 6.13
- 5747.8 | 6.44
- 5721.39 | 5.36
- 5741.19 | 6.29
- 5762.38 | 6.03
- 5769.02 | 5.53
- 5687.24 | 5.24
